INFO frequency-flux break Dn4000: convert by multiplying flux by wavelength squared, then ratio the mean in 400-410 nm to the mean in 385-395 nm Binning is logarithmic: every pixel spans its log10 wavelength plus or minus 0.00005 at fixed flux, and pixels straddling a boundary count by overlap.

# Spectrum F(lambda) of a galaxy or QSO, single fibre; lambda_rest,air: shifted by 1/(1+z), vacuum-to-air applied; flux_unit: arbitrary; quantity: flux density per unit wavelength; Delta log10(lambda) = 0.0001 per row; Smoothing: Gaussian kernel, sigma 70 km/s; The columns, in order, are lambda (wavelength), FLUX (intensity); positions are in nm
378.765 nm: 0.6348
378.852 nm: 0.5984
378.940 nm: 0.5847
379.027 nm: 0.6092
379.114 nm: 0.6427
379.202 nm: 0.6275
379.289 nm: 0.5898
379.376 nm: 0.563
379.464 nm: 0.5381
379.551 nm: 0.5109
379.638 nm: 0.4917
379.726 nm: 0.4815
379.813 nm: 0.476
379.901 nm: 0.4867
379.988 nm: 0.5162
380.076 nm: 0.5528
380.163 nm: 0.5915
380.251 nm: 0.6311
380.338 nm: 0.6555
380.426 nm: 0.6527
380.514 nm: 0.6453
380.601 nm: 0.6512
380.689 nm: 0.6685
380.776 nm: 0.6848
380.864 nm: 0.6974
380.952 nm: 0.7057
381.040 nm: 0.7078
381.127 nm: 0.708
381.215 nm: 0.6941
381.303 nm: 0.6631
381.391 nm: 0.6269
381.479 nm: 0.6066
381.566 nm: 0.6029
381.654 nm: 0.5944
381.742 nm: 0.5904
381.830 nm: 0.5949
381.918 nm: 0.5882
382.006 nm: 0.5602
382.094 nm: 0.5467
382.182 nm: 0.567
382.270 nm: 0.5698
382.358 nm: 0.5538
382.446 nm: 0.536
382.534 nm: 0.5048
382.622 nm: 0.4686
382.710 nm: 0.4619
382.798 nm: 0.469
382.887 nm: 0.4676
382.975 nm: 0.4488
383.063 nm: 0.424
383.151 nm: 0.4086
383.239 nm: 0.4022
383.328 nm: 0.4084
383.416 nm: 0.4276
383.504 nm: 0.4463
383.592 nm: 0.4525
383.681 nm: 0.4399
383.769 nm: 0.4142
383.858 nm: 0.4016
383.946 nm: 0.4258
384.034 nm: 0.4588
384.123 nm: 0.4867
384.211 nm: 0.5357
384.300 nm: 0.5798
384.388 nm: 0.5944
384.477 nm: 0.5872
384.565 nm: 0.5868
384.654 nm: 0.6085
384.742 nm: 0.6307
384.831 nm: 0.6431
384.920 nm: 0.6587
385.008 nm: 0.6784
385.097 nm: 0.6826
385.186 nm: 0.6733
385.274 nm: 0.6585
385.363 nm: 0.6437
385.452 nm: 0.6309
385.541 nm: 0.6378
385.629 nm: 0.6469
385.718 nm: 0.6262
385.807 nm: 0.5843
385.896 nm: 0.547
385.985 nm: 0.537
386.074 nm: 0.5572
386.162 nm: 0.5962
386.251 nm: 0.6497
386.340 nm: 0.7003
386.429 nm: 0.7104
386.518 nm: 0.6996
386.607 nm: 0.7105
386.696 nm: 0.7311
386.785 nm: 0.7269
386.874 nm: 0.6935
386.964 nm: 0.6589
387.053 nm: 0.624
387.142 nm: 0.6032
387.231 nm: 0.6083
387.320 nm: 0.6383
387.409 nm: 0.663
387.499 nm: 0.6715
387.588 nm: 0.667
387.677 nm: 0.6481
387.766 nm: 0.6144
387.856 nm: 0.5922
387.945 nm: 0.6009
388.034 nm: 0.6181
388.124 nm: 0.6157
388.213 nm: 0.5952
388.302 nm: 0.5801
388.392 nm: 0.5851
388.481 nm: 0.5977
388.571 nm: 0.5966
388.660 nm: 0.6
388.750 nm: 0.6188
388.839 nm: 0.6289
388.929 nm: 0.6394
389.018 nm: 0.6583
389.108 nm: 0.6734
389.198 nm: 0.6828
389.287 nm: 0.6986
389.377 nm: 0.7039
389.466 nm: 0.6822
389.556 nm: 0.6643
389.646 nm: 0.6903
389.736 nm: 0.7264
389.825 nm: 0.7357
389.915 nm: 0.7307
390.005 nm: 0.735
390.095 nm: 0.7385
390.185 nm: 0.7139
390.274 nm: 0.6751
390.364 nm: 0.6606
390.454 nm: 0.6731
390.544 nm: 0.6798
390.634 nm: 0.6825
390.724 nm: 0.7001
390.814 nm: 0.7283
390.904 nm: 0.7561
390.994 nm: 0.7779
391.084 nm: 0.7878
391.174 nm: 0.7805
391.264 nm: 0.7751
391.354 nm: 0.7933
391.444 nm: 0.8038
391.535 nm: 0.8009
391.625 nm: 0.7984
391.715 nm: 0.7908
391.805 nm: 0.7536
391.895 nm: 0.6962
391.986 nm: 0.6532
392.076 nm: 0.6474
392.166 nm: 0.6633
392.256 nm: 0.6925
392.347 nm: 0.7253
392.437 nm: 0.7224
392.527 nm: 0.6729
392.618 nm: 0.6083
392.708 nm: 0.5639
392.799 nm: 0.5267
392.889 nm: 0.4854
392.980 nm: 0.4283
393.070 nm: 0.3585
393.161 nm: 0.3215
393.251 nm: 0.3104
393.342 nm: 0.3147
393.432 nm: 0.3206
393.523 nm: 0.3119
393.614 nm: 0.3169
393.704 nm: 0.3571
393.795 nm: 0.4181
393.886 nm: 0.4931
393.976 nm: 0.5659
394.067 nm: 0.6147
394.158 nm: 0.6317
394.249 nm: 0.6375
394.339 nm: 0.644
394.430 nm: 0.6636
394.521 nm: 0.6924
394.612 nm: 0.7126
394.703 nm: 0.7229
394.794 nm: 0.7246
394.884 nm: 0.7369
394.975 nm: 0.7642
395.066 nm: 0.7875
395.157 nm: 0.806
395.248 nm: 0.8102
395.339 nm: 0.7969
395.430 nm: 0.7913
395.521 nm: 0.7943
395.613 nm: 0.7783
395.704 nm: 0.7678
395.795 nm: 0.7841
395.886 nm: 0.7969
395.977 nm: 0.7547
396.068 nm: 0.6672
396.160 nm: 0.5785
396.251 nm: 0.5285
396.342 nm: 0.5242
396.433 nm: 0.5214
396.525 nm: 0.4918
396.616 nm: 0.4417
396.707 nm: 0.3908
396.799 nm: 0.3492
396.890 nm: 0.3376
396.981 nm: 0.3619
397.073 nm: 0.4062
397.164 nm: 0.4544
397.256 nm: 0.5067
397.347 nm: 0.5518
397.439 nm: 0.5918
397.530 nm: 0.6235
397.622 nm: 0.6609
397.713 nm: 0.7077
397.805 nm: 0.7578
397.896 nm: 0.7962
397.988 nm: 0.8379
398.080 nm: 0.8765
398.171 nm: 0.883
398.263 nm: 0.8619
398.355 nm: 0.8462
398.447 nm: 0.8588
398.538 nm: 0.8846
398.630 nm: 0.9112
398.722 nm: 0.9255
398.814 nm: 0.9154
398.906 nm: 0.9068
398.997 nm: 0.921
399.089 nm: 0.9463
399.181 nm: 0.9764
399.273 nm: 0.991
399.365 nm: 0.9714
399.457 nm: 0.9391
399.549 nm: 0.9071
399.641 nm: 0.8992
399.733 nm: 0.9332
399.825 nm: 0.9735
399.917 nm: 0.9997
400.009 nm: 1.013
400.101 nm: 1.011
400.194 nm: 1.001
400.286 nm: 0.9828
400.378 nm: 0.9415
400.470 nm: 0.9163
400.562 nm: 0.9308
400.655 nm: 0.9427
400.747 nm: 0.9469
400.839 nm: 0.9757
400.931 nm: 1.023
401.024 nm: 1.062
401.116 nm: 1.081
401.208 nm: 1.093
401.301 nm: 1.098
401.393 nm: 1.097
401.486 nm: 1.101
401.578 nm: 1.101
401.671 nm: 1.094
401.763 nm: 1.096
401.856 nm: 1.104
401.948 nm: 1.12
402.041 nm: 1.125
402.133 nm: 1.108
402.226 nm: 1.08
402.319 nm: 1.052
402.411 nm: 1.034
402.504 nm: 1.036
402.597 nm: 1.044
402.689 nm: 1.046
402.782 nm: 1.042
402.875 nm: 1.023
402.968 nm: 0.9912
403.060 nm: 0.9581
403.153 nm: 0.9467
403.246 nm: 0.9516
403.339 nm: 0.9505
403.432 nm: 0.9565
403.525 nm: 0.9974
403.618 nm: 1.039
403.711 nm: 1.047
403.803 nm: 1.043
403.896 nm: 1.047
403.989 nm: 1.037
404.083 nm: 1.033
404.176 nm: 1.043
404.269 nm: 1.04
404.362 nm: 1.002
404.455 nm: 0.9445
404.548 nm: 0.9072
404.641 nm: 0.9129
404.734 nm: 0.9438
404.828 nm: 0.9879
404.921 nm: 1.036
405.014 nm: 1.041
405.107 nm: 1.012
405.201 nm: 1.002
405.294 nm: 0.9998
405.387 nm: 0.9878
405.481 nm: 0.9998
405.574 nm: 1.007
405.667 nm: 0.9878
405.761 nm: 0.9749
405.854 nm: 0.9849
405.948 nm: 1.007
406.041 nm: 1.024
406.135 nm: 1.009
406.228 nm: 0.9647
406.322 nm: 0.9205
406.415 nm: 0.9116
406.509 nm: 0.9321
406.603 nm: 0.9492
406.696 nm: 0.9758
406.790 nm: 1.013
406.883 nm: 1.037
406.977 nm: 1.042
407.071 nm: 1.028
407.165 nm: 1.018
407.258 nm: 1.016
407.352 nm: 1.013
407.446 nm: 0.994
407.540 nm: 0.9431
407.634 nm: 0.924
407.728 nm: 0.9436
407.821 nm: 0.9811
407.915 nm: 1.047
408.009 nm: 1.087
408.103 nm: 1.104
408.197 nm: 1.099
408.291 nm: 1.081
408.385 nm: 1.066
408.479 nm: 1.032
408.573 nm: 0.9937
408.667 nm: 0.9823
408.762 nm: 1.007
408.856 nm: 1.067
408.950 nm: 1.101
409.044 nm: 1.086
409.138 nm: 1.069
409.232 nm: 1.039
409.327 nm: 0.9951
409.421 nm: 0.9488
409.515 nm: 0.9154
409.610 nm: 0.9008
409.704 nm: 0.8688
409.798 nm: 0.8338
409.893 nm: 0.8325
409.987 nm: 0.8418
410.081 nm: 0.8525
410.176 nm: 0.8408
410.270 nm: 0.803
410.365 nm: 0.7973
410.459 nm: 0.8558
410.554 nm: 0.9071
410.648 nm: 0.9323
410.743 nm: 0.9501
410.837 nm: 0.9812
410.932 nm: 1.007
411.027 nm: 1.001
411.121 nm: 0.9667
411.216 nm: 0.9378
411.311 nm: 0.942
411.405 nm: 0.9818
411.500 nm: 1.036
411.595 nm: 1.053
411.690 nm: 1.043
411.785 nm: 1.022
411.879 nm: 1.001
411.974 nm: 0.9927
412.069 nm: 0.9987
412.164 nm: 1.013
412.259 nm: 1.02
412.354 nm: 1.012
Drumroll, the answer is 1.7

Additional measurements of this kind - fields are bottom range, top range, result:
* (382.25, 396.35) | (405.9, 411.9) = 1.73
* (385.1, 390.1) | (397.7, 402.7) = 1.61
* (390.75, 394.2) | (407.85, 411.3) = 1.76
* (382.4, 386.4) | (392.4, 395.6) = 1.13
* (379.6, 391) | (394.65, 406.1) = 1.58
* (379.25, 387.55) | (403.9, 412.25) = 1.91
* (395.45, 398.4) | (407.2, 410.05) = 1.66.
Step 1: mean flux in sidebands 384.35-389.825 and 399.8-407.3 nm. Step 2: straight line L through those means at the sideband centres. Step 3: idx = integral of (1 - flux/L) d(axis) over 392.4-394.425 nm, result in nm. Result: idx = 0.77 nm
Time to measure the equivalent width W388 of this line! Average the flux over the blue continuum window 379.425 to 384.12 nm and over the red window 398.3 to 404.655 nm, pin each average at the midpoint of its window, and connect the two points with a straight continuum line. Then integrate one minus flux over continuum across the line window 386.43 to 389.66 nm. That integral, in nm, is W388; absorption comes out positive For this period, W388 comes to 0.19 nm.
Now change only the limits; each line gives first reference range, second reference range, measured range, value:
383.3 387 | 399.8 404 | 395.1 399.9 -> 0.932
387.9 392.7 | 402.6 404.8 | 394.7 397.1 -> 0.520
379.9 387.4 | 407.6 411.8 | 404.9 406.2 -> -0.134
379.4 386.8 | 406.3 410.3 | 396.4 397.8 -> 0.526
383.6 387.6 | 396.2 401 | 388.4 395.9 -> 0.441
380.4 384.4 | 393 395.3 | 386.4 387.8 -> -0.292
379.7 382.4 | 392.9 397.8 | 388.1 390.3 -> -0.273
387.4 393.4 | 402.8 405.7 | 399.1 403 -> -0.441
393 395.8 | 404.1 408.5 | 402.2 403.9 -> -0.235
